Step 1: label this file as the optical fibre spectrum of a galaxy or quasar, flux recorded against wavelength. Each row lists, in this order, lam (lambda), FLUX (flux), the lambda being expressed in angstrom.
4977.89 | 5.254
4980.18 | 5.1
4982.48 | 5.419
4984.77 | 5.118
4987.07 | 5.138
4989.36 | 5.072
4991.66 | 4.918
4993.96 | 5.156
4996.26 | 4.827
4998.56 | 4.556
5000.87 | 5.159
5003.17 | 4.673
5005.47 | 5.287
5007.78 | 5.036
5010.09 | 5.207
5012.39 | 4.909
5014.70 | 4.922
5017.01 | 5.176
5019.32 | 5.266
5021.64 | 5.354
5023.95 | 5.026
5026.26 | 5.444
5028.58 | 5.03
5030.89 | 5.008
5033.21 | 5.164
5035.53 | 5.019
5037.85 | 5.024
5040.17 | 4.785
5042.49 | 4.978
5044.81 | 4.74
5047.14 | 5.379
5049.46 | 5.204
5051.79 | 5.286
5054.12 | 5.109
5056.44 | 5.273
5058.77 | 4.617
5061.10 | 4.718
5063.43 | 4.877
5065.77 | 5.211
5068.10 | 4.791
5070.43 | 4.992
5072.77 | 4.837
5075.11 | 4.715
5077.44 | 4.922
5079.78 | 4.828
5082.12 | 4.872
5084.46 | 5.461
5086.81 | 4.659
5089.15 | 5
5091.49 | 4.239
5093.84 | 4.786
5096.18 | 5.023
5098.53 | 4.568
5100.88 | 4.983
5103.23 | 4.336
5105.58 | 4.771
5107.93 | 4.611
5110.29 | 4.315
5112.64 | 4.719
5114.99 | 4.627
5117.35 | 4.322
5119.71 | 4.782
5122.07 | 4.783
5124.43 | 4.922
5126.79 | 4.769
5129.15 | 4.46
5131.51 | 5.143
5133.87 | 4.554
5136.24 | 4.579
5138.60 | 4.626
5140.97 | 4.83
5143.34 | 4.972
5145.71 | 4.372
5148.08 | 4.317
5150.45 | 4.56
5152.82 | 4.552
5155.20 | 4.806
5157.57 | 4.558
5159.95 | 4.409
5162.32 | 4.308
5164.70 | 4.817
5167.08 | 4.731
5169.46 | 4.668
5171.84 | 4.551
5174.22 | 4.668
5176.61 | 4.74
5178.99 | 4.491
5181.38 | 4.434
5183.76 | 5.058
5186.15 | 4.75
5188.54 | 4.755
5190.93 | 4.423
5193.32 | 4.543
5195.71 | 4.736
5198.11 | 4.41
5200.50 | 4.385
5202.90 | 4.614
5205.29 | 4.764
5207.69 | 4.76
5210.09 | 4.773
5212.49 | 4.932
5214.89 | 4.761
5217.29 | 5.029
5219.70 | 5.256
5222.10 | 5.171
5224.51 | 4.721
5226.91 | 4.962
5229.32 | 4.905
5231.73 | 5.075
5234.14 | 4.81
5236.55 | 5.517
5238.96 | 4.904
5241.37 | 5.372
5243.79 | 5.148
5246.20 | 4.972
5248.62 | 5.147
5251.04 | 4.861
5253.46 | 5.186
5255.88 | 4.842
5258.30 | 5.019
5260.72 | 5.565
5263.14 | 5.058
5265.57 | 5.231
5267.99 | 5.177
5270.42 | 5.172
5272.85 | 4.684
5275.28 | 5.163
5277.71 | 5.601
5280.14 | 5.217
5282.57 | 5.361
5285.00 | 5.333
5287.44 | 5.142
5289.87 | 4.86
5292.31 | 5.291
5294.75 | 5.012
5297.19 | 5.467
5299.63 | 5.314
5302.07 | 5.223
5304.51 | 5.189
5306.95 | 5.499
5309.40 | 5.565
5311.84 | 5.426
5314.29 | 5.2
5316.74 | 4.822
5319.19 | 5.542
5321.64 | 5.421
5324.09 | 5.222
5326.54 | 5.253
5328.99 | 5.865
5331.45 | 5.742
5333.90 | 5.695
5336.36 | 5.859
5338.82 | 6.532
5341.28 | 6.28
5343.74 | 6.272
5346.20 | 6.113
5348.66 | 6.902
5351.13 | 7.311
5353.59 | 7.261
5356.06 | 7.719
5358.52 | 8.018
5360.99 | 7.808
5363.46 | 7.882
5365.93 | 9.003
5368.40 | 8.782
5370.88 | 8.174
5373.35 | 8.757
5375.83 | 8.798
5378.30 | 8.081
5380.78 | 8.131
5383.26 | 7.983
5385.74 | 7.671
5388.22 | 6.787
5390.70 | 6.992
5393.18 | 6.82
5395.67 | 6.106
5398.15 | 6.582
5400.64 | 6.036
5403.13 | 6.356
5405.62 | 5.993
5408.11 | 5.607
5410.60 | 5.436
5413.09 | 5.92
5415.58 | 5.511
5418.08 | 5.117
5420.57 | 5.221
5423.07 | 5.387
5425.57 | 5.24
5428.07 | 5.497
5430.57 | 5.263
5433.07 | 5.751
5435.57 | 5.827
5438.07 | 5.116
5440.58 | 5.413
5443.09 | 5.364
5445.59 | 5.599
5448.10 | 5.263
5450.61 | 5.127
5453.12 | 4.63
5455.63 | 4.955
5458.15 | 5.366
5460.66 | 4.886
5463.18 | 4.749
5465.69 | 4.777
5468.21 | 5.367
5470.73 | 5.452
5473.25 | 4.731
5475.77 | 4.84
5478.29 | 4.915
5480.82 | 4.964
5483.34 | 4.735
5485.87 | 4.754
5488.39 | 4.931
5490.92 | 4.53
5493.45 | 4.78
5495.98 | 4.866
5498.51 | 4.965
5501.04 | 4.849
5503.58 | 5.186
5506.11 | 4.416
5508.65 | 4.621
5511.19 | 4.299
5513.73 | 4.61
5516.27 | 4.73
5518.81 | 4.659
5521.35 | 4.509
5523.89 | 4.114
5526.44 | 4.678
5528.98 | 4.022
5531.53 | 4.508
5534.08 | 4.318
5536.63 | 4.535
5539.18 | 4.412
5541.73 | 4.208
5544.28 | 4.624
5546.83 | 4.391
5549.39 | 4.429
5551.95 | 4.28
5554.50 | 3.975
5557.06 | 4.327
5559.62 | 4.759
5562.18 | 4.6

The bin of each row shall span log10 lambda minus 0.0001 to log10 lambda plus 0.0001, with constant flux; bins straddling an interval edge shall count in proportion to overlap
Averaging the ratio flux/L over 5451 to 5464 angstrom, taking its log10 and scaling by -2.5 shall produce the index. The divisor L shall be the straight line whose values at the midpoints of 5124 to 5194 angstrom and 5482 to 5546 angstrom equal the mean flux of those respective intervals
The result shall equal -0.08 mag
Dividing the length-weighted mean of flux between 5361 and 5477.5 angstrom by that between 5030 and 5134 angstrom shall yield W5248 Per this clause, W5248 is 1.27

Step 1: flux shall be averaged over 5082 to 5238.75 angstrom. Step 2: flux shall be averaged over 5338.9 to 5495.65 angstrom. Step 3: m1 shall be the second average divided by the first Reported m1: 1.29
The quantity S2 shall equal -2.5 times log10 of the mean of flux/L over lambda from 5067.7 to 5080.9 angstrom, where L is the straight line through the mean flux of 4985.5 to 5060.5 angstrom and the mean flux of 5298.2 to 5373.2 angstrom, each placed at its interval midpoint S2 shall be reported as 0.09 mag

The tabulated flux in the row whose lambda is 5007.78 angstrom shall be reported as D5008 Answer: 5.036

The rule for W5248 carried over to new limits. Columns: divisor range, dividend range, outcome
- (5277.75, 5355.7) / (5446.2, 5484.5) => 0.88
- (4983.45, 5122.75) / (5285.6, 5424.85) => 1.29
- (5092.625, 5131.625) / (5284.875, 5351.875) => 1.20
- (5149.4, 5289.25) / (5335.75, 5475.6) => 1.29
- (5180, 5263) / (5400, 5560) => 1.01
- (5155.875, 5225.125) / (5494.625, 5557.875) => 0.96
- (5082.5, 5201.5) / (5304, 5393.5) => 1.46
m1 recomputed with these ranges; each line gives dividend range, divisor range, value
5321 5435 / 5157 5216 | 1.42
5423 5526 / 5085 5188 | 1.07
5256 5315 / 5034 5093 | 1.06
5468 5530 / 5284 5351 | 0.85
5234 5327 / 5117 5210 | 1.12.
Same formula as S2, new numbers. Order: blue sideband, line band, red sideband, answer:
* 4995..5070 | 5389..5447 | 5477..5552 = -0.22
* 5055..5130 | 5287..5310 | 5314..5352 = 0.09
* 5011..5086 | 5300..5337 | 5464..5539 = -0.12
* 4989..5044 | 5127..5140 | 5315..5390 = 0.22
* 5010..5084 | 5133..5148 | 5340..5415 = 0.21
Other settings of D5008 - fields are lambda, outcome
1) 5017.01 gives 5.176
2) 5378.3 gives 8.081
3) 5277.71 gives 5.601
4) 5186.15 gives 4.75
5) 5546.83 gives 4.391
